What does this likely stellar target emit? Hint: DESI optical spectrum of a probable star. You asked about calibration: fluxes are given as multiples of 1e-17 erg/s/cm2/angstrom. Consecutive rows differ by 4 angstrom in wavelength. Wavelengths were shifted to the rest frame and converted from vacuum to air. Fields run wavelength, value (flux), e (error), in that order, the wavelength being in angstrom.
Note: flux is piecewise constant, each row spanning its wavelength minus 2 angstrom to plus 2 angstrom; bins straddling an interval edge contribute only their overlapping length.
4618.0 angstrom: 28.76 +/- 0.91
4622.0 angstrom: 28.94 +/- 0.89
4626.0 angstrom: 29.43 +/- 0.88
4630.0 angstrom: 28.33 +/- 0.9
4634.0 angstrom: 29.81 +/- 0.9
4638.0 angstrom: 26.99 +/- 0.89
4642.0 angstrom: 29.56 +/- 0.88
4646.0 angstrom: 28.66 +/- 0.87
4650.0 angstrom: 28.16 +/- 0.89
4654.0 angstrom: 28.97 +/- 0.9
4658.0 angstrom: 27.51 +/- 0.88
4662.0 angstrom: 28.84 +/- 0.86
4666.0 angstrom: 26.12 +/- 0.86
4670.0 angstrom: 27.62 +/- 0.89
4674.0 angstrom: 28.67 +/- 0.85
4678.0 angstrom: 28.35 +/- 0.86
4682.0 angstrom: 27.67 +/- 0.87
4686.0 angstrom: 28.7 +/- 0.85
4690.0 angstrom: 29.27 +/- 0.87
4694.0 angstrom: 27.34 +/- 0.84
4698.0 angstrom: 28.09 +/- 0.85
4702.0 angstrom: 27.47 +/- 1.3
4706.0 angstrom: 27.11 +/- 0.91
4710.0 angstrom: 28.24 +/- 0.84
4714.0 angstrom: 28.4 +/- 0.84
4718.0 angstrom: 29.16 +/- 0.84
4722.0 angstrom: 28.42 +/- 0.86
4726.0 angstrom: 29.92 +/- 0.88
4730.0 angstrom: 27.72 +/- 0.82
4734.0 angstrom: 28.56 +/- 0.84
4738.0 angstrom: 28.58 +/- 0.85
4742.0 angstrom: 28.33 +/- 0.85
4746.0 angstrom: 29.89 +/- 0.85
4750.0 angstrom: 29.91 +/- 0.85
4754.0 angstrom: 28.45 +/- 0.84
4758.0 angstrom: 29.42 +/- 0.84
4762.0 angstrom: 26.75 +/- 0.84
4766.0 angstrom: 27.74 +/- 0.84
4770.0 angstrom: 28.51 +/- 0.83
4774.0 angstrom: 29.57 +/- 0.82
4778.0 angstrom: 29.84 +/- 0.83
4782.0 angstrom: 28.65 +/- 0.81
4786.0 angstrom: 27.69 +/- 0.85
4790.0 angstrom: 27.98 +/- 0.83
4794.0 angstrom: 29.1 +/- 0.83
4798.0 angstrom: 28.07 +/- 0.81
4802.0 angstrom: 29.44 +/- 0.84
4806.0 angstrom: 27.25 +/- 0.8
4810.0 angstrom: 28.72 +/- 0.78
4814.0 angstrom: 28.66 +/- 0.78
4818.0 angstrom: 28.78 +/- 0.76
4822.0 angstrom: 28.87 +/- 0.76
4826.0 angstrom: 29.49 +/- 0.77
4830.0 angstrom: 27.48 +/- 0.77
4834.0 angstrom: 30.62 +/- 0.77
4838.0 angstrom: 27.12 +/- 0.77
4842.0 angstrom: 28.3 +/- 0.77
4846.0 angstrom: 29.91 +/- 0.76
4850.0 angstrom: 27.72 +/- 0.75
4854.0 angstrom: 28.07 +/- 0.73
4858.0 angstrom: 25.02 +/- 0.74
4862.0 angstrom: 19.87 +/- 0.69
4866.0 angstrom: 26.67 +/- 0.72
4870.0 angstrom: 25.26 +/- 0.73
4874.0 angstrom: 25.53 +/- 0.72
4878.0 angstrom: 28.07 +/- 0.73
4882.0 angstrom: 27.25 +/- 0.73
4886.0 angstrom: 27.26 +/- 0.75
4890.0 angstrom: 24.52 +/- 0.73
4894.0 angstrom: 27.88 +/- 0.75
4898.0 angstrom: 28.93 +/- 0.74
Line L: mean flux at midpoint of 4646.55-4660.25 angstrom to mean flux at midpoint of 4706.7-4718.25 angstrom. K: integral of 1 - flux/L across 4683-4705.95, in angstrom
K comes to 0.2 angstrom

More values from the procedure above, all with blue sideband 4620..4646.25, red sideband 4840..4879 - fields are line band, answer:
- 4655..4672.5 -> 0.5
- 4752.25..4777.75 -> -1.0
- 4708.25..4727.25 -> -0.6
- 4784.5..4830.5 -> -2.6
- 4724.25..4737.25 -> -0.4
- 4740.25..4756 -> -0.9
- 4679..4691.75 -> -0.1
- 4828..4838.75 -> -0.8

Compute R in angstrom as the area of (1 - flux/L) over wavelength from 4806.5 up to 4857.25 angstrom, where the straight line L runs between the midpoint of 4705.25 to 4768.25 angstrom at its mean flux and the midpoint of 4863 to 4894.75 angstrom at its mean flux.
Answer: -2.76 angstrom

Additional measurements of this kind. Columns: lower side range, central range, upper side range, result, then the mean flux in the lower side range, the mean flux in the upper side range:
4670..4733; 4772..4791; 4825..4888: -0.78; 28.3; 27.1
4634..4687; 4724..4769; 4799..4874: -1.24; 28.2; 27.6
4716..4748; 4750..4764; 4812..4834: 0.18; 28.8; 28.8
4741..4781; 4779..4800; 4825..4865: -0.04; 28.8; 27.3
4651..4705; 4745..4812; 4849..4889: -4.15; 28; 26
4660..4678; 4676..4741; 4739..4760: 0.45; 27.9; 29.2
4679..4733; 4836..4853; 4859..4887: -1.42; 28.3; 25.6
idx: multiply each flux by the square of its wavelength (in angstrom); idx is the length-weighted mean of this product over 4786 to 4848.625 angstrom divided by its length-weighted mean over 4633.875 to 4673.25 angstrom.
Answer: 1.09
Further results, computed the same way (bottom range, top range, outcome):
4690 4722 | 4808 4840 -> 1.07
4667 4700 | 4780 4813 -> 1.06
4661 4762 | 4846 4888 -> 0.99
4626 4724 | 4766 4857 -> 1.07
